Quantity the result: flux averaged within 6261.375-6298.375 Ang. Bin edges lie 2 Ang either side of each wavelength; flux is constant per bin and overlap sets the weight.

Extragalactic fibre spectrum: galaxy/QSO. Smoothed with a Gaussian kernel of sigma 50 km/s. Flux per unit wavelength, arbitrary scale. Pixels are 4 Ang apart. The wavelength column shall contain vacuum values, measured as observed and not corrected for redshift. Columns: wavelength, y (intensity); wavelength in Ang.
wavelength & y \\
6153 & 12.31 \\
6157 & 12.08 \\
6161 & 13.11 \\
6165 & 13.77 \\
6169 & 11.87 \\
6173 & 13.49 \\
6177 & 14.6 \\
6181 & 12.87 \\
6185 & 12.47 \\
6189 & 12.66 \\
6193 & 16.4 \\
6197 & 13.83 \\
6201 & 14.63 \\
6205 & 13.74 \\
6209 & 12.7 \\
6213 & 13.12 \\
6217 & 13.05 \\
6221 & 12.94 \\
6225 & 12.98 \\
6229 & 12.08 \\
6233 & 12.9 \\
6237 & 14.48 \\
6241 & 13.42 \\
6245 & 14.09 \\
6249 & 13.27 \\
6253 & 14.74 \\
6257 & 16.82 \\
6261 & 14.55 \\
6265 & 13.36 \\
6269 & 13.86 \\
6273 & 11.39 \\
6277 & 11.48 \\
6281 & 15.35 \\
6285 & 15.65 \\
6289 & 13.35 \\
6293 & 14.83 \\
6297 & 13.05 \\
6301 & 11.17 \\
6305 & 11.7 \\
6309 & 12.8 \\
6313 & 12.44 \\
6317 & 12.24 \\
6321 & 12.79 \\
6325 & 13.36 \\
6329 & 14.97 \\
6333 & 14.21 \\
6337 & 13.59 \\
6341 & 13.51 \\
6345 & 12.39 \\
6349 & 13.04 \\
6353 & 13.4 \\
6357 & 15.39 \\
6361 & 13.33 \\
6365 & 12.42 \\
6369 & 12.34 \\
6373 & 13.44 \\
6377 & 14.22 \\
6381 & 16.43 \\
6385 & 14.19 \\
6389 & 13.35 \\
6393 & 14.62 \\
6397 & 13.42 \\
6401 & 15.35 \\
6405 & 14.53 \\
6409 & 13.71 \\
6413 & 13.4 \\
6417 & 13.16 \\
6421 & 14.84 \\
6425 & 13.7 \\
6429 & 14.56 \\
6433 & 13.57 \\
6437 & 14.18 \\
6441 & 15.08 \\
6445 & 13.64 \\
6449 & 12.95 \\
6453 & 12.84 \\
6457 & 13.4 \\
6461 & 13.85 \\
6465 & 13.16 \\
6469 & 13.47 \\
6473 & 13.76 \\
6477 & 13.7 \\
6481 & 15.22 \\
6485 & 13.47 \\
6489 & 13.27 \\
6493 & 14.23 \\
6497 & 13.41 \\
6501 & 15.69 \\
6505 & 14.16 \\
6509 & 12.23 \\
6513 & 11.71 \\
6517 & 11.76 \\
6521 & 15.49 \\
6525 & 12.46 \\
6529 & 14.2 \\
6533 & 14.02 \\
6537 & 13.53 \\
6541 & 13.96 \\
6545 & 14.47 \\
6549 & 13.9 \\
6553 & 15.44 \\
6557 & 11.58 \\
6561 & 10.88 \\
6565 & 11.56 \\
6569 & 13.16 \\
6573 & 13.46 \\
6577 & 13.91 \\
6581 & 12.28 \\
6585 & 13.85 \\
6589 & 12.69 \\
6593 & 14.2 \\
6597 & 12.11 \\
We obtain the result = 13.6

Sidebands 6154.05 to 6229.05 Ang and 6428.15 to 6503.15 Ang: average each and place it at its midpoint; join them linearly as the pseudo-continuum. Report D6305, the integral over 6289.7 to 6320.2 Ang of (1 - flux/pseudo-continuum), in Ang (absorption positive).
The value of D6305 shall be 2.0 Ang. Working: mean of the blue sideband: 13.3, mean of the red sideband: 13.9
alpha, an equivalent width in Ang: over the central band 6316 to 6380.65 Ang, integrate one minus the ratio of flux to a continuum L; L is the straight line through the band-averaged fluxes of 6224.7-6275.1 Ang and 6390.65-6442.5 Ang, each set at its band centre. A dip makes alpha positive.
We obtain 2.1 Ang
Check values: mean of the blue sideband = 13.7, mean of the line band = 13.5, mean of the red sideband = 14.1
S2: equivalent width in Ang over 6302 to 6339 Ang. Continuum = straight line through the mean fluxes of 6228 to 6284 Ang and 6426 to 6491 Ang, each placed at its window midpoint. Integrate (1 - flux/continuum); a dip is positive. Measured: 1.86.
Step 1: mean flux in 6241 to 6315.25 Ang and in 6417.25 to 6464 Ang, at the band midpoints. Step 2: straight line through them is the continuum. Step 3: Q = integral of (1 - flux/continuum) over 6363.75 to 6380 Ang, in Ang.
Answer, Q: 0.4 Ang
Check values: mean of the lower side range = 13.5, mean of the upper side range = 13.8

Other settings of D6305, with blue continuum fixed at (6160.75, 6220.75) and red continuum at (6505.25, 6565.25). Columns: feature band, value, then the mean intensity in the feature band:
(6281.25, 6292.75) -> -1.1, 14.7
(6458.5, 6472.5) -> -0.3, 13.5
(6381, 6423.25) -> -2.7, 14.2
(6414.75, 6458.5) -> -1.7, 13.8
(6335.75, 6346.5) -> 0.2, 13.2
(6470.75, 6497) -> -1.3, 13.9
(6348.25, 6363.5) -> -0.5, 13.8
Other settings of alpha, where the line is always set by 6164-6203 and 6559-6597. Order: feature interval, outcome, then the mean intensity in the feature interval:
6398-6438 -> -2.75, 14.1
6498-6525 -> -0.92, 13.4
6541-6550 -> -0.87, 14.2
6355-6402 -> -2.69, 14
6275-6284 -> -0.14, 13.7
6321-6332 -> -0.46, 13.9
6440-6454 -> -0.50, 13.6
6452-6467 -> -0.29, 13.3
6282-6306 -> -0.02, 13.4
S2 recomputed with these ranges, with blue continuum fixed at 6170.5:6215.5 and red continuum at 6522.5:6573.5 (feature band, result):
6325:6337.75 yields -0.6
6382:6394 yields -0.7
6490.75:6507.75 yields -1.2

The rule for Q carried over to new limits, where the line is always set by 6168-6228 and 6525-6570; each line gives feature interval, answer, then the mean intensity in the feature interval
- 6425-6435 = -0.5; 14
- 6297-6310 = 1.4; 12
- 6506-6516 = 0.9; 12.2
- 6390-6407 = -1.3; 14.4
